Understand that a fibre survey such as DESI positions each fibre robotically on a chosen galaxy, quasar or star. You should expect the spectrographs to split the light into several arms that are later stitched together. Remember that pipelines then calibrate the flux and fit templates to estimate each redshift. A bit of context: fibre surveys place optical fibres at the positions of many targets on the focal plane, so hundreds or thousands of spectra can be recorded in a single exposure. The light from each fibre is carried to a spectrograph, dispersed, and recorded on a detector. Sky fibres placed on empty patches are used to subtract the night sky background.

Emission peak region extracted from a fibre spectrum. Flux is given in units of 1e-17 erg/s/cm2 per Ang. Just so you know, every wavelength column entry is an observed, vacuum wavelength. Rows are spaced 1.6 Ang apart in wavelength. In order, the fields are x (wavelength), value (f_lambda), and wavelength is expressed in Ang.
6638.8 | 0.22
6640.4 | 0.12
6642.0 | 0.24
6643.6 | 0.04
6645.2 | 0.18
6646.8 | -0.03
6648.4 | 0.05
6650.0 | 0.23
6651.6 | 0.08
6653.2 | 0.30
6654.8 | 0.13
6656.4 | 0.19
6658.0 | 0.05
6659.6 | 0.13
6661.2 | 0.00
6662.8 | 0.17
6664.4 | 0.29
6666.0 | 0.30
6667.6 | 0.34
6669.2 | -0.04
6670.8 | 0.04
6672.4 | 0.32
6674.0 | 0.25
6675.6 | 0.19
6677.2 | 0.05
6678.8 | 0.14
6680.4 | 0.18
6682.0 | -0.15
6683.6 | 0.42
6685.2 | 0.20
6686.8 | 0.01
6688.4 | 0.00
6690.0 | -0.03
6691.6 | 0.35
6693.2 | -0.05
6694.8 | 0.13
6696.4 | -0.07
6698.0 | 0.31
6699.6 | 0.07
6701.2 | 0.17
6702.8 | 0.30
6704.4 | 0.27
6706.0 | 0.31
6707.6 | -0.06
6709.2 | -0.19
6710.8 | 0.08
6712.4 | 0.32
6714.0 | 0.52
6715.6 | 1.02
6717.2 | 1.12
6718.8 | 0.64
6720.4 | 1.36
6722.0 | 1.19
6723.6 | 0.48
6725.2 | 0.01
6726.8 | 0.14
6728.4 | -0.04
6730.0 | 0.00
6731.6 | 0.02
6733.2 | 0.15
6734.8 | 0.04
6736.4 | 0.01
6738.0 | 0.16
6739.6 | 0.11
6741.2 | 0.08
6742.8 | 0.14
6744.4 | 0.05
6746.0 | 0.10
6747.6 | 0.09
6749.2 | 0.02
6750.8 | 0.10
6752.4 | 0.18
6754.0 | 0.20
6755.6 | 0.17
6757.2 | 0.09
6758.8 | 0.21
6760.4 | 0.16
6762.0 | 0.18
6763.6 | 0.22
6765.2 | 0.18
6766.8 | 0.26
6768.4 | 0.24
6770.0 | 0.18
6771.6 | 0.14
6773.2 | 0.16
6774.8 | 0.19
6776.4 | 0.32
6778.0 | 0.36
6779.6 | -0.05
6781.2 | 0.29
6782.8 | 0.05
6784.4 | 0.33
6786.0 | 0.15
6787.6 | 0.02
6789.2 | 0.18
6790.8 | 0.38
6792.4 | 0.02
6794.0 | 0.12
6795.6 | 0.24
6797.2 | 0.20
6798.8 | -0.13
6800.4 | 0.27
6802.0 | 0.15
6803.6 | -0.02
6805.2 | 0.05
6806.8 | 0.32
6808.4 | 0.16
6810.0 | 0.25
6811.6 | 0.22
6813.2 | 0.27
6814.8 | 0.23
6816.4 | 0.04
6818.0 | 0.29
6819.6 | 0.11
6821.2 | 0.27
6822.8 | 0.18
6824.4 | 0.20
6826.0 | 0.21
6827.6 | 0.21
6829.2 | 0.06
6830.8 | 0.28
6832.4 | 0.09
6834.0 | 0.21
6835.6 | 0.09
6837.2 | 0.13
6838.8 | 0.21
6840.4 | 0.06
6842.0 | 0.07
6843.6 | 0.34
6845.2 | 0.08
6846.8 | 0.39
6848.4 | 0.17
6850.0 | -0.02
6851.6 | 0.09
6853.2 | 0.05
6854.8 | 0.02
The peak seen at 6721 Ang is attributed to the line [O II] 3727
